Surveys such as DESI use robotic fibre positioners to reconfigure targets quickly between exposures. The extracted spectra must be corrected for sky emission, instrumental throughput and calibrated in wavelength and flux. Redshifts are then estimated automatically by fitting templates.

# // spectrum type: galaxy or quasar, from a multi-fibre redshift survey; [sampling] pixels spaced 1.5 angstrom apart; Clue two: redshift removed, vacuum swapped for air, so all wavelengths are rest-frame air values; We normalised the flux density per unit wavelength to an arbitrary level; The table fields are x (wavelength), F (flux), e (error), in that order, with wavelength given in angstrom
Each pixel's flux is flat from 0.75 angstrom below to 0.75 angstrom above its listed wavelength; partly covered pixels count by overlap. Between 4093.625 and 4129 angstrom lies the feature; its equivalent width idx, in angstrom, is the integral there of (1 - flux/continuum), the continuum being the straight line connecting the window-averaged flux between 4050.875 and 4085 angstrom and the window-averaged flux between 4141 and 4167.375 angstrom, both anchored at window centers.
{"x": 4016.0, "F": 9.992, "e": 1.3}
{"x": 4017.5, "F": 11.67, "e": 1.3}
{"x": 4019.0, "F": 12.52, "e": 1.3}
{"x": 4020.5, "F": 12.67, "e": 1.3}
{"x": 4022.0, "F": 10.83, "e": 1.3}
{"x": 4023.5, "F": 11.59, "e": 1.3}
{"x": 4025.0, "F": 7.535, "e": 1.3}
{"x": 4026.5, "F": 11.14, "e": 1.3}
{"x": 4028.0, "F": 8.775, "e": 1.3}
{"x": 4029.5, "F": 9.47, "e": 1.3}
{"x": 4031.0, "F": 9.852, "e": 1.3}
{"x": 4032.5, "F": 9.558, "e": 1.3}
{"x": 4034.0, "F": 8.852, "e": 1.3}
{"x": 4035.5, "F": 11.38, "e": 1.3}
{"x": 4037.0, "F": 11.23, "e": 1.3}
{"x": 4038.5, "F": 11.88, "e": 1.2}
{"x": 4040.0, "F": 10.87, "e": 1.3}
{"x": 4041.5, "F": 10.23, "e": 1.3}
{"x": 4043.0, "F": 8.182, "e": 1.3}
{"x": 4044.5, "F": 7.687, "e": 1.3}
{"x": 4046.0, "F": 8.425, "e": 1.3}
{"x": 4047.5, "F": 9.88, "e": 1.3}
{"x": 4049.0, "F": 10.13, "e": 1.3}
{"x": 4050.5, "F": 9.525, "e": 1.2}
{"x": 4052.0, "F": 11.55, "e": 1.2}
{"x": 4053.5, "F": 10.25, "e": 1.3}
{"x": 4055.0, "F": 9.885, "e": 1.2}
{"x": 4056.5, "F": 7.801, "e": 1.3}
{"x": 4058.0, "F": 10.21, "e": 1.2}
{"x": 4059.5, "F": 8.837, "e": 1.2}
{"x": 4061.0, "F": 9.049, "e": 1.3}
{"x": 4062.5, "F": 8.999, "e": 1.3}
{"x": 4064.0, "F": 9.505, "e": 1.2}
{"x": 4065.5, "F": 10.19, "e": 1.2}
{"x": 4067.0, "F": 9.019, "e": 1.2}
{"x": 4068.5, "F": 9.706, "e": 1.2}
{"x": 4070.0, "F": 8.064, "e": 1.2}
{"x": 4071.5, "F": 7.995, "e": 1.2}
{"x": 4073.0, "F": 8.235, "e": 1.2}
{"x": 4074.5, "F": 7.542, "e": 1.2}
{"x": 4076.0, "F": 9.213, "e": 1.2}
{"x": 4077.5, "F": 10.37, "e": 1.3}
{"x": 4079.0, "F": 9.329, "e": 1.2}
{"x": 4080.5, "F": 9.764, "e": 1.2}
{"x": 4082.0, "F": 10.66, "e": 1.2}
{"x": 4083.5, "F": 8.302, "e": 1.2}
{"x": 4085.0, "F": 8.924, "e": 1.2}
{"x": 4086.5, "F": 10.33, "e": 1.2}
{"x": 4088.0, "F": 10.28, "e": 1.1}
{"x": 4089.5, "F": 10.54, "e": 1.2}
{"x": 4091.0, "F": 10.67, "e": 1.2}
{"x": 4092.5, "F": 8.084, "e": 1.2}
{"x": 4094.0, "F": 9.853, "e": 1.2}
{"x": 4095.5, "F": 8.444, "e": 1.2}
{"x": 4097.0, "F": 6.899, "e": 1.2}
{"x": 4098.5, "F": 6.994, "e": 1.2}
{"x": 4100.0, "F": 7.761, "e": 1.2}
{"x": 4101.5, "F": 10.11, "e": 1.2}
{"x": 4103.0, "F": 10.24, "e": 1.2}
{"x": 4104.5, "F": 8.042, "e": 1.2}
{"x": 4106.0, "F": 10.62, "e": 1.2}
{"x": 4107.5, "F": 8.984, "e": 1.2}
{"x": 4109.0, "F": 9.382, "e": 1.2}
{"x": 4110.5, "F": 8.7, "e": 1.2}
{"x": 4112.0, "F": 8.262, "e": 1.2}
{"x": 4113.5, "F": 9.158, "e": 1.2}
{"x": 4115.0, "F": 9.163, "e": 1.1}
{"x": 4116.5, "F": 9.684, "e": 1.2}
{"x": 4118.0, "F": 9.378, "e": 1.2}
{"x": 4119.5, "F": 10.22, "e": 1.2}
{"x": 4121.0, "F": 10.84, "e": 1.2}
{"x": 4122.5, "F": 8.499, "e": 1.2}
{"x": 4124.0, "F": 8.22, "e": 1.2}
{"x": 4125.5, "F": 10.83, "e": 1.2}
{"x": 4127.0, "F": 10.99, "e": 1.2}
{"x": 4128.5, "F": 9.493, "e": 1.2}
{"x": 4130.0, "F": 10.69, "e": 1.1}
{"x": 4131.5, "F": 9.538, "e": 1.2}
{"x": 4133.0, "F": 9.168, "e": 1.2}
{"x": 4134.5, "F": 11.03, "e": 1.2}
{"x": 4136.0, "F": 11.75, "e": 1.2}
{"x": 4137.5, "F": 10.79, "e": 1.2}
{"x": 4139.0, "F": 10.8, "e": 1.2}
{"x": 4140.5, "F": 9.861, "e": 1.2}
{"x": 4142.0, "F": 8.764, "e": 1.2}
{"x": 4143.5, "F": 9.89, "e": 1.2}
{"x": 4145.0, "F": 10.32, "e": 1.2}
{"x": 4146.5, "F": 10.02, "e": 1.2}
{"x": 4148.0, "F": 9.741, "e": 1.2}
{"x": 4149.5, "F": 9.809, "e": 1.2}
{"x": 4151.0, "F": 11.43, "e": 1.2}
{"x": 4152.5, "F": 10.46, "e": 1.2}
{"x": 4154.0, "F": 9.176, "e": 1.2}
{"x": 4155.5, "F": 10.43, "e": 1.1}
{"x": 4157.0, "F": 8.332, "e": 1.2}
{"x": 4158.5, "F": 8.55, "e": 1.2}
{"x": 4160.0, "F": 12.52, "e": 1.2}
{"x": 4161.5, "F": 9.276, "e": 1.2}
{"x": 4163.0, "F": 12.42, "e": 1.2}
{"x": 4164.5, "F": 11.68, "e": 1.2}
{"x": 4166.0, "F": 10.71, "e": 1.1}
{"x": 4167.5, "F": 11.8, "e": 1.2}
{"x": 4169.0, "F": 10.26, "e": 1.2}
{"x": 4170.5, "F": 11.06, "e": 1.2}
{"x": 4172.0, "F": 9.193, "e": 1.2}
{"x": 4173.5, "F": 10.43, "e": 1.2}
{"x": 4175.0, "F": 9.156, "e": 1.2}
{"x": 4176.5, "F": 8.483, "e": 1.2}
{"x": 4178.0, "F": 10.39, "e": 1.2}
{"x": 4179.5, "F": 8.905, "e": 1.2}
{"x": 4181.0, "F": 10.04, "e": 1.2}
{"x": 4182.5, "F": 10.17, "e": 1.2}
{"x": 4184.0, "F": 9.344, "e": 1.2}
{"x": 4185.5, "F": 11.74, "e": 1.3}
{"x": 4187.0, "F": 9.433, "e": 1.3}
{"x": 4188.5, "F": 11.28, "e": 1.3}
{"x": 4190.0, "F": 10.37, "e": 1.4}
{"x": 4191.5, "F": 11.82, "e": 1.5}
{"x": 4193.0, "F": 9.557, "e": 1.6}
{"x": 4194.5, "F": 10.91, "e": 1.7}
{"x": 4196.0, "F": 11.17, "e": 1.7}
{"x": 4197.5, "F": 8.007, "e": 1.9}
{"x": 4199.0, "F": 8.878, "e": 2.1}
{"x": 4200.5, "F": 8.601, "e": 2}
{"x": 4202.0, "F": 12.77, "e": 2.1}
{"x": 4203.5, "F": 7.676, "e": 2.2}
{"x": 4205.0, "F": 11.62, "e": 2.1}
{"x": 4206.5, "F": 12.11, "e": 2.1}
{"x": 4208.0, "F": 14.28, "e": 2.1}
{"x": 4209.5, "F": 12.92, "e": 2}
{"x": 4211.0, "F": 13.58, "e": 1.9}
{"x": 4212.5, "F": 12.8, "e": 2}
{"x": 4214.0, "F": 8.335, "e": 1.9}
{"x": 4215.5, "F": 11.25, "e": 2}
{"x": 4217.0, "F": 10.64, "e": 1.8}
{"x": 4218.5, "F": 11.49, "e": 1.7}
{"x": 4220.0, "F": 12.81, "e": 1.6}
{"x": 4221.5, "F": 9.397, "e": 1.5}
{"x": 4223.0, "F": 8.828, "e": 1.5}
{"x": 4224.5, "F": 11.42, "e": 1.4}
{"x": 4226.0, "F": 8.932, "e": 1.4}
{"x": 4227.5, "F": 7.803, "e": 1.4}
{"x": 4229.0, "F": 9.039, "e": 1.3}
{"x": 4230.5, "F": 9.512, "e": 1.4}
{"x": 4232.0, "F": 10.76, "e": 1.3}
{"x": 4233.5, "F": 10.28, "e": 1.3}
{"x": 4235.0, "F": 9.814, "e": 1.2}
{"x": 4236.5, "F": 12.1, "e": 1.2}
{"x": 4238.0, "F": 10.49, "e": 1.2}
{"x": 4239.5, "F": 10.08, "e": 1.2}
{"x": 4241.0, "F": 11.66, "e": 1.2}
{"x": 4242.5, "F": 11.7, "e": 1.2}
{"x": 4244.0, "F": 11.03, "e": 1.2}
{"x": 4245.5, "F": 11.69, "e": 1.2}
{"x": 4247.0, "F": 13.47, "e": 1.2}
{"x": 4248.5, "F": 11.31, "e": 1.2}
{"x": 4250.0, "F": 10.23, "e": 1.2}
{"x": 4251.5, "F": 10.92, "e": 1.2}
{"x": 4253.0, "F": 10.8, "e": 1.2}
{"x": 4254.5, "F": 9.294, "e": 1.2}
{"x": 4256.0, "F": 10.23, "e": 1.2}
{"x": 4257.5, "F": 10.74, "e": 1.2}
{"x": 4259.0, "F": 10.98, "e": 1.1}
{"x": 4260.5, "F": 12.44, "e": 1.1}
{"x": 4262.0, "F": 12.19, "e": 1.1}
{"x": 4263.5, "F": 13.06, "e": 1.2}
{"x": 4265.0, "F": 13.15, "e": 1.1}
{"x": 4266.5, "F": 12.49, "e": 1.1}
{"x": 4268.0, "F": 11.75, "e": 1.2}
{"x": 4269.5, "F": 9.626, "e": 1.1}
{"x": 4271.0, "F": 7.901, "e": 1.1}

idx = 2.1 angstrom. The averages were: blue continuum 9.29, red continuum 10.2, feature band 9.19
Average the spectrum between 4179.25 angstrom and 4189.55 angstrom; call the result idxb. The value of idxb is 10.2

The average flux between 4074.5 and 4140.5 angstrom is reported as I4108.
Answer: 9.54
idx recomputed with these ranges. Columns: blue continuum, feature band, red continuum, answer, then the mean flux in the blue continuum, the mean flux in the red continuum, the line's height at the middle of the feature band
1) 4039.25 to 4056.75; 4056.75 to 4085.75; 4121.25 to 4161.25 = 1.70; 9.58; 10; 9.7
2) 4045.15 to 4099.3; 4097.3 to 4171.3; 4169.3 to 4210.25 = -0.28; 9.26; 10.4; 9.85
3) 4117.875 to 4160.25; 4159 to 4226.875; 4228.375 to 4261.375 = -1.09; 10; 10.9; 10.5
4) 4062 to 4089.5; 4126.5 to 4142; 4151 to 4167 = -0.36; 9.28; 10.4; 10.1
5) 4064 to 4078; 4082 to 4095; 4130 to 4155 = -0.60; 8.93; 10.2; 9.24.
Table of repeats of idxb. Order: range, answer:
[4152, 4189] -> 10.2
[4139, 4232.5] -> 10.4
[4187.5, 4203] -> 10.3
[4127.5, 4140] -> 10.4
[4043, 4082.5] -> 9.27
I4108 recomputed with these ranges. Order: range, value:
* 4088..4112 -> 9.04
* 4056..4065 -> 9.13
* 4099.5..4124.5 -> 9.28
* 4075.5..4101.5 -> 9.23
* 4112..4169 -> 10.1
